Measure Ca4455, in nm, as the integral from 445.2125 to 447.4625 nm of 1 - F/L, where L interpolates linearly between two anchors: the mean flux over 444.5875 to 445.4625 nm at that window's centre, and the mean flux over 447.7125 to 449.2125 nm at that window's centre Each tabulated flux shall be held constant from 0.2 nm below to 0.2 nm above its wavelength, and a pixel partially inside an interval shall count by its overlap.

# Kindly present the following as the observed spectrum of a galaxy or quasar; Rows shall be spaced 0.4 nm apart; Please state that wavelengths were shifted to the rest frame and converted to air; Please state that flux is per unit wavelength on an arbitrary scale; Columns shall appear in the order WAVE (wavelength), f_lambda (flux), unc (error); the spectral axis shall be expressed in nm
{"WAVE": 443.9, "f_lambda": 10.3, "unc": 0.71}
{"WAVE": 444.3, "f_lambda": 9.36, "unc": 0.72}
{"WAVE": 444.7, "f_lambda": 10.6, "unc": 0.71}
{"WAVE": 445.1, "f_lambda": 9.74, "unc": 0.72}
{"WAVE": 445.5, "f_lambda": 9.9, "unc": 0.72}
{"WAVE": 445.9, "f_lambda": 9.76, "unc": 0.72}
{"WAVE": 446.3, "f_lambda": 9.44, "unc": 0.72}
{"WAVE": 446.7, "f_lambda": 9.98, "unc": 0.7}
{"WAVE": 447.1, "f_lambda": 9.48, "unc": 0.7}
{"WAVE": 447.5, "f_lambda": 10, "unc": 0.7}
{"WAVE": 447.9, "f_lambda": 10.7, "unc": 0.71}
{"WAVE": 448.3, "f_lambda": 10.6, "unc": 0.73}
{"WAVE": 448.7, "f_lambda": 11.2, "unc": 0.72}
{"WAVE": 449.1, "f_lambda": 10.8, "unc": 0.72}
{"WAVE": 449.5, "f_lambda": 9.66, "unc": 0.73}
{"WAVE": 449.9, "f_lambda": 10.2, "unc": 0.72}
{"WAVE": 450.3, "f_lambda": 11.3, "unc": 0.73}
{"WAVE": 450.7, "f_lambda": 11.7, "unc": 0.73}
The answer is 0.14 nm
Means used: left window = 10.1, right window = 10.8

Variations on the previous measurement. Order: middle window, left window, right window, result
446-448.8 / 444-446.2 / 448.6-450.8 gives 0.05 nm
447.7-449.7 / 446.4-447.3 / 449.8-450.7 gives -0.04 nm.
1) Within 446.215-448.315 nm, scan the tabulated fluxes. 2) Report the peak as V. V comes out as 10.7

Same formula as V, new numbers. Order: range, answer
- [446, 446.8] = 9.98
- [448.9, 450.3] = 11.3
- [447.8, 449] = 11.2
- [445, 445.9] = 9.9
